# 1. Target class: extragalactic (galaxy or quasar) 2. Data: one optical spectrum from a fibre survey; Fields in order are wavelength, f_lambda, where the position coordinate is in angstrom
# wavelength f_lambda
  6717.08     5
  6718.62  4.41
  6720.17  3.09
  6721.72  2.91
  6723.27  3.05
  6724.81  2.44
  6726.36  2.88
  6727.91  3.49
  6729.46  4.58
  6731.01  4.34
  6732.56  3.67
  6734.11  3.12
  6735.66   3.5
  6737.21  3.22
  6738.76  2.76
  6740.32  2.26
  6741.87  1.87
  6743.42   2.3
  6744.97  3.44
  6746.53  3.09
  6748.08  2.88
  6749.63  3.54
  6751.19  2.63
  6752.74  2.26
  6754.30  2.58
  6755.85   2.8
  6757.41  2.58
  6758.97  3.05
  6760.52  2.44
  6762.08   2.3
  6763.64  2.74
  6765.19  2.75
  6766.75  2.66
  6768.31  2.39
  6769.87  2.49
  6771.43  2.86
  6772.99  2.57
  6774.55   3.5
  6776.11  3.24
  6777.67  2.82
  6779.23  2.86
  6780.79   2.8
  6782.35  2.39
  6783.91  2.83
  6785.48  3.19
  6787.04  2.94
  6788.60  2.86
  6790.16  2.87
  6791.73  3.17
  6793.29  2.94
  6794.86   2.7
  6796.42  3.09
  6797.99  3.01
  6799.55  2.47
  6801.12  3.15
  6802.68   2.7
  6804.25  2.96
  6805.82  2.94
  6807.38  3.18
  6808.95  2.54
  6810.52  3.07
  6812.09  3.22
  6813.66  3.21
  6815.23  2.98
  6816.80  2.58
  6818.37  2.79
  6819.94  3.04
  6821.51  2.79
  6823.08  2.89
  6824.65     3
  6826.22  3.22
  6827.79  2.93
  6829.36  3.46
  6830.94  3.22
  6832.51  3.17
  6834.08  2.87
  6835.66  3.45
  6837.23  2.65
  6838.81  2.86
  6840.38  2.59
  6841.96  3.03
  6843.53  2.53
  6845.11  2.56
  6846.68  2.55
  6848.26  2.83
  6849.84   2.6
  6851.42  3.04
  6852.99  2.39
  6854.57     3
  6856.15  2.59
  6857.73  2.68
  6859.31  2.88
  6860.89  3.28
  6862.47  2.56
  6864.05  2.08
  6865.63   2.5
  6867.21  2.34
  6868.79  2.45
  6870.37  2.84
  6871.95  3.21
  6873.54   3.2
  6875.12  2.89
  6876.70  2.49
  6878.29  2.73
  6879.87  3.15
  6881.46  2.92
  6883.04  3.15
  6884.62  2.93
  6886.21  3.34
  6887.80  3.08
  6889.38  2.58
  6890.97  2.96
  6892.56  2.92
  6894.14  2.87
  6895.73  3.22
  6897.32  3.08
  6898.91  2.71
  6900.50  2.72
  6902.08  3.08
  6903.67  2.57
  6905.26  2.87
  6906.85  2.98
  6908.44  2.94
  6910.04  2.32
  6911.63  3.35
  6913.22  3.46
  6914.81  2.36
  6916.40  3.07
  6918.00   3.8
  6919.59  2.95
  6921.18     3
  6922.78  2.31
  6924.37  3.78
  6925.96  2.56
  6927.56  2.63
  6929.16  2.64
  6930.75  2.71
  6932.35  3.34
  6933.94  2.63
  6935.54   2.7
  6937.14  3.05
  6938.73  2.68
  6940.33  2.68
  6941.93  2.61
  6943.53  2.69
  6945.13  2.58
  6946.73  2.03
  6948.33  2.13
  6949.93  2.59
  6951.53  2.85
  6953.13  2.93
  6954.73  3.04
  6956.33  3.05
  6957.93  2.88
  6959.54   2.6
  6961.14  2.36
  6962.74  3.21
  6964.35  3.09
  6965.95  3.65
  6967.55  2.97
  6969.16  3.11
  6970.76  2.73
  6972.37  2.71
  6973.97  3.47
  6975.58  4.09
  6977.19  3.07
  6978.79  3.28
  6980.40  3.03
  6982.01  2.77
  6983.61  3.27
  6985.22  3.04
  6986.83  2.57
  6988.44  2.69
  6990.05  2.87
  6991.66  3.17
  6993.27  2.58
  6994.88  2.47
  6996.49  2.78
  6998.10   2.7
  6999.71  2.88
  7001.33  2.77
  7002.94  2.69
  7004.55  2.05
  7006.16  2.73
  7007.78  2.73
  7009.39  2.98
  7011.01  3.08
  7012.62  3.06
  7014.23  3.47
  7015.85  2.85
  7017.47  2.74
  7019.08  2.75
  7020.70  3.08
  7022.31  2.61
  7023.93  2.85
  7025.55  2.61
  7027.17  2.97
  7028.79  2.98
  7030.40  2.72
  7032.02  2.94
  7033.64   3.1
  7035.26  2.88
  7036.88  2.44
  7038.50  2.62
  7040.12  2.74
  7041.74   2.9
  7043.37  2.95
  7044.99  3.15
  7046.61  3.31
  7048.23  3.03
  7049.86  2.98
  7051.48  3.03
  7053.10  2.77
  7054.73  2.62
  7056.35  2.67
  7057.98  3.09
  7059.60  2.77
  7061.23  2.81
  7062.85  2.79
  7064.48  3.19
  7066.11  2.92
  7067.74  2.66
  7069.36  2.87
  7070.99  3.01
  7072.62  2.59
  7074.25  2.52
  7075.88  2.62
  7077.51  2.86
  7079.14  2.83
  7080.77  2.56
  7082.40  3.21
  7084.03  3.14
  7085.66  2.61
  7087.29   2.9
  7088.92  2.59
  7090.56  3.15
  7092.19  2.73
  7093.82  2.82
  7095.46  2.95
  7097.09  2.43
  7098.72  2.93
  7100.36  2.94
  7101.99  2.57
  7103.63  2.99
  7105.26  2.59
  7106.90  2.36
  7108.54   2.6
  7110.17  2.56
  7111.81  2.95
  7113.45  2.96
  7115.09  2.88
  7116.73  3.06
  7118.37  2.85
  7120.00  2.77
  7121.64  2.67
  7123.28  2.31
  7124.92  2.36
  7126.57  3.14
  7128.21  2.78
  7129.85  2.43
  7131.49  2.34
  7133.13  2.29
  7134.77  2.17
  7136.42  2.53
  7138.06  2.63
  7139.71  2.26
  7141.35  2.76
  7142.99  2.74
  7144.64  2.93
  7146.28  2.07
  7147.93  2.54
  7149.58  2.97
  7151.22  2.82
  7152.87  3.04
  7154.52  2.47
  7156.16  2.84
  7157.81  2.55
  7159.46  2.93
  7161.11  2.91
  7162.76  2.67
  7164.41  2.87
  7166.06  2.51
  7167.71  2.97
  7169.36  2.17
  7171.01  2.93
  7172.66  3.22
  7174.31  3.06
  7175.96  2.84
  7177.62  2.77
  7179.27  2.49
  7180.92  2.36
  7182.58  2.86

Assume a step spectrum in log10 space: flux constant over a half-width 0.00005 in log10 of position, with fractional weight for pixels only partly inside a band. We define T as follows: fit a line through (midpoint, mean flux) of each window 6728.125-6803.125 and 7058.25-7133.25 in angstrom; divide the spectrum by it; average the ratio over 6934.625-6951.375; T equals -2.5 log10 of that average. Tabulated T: 0.10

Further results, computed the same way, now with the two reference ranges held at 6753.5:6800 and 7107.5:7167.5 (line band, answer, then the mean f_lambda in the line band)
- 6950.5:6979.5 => -0.122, 3.06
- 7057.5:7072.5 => -0.072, 2.88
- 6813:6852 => -0.051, 2.91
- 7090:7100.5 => -0.059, 2.84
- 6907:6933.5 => -0.076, 2.95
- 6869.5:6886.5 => -0.080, 2.97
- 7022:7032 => -0.039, 2.81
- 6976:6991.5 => -0.101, 2.99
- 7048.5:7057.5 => -0.052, 2.84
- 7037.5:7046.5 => -0.074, 2.9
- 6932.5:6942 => -0.013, 2.78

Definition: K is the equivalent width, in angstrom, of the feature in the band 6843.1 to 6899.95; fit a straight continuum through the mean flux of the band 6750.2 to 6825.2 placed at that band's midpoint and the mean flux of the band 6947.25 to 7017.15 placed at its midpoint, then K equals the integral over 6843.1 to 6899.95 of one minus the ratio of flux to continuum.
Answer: 1.0 angstrom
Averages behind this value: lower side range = 2.83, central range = 2.81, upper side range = 2.9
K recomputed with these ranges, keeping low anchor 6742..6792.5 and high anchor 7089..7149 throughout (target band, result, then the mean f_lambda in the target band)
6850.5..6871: 0.7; 2.66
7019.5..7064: -2.9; 2.87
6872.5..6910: -2.3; 2.92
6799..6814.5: -1.0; 2.95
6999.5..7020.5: -1.0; 2.83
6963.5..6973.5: -1.2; 3.06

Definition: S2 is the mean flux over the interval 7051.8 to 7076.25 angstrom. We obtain 2.8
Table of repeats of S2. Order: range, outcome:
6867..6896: 2.91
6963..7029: 2.93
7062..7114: 2.79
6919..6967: 2.8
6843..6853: 2.67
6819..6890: 2.86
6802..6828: 2.94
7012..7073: 2.88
